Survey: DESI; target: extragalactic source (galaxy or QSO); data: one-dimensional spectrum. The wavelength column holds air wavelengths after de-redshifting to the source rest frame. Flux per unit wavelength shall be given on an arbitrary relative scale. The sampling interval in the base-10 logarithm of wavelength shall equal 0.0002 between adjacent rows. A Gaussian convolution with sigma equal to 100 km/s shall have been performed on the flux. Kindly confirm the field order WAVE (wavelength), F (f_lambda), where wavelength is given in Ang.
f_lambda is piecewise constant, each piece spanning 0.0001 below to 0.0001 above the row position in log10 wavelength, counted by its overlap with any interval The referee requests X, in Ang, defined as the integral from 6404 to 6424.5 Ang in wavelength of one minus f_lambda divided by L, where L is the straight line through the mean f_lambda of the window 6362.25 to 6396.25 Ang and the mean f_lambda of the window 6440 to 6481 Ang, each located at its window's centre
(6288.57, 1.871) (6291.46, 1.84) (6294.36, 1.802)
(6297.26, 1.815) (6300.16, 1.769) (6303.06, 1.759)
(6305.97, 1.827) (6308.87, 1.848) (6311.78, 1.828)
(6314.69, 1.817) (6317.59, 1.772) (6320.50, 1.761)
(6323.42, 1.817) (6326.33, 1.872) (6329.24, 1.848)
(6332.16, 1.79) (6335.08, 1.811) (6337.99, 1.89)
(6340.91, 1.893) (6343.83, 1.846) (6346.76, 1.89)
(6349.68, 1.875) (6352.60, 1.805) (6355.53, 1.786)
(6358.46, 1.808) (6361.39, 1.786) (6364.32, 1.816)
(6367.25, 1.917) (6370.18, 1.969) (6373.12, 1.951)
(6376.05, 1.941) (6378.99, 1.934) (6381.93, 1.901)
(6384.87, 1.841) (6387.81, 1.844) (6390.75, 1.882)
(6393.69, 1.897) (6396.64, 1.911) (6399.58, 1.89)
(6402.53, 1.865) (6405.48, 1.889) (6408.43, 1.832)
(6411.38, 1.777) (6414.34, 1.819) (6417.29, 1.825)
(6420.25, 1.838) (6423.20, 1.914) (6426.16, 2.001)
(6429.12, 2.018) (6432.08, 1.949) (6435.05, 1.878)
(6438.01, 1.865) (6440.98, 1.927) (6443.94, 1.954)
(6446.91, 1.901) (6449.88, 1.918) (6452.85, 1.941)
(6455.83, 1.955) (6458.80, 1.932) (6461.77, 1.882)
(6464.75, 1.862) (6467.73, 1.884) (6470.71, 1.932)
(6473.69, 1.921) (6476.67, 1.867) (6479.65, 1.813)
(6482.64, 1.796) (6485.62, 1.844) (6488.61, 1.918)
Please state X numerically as 0.6 Ang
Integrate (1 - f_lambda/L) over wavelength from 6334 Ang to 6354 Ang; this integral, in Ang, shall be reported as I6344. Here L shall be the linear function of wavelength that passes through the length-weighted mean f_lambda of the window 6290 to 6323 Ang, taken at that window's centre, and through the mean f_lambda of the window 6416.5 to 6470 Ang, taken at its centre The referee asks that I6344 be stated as -0.3 Ang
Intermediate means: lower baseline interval 1.8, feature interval 1.86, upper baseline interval 1.91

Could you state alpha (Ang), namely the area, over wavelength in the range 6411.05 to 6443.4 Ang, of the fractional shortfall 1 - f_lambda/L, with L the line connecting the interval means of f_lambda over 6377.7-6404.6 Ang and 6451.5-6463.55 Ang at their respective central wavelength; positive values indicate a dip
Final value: 0.16 Ang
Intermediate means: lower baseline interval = 1.89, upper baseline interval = 1.93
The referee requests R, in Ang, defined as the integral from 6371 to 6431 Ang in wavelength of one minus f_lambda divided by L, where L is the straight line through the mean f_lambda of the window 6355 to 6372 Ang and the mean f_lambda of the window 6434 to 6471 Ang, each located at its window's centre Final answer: -0.4 Ang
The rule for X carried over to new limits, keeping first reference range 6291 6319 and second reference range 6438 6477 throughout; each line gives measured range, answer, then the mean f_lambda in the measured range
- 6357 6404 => -0.6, 1.88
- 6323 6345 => -0.2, 1.85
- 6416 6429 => -0.1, 1.91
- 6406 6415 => 0.3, 1.82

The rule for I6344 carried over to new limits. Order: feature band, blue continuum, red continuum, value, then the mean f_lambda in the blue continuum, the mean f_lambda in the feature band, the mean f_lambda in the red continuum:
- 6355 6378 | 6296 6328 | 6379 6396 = -0.2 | 1.81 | 1.88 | 1.88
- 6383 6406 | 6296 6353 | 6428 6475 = 0.0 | 1.83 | 1.88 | 1.92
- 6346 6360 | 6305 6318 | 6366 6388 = 0.4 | 1.82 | 1.83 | 1.92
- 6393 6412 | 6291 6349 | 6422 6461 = 0.3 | 1.83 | 1.87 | 1.93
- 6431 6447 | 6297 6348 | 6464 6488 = -0.5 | 1.82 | 1.91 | 1.87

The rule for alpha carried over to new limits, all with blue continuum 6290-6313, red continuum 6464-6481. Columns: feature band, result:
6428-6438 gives -0.4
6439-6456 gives -0.5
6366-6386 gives -0.9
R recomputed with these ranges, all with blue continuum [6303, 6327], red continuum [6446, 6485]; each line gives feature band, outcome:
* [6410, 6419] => 0.3 Ang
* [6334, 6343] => -0.2 Ang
